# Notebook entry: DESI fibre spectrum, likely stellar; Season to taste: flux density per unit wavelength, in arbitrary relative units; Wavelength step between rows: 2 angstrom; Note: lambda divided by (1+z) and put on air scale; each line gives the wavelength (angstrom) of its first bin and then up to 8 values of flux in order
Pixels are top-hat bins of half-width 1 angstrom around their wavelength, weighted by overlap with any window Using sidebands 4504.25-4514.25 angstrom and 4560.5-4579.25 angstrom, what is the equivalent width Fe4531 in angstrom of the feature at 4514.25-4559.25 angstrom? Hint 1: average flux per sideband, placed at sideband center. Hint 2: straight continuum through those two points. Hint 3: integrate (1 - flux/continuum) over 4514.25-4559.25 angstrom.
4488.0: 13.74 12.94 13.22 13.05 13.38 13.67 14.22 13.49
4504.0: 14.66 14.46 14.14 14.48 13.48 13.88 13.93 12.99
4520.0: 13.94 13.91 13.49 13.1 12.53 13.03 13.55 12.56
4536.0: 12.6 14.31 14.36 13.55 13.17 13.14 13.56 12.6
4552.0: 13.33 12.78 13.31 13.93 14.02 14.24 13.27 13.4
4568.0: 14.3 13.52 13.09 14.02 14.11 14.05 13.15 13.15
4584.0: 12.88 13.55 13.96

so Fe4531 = 2.0 angstrom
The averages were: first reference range 14.1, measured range 13.4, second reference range 13.8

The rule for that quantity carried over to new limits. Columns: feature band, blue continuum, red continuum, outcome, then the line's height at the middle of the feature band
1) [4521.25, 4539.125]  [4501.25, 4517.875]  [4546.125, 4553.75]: 0.4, 13.6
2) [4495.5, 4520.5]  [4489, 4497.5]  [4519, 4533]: -1.2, 13.3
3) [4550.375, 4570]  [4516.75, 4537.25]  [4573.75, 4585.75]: -0.3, 13.4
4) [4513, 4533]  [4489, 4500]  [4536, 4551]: 0.0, 13.4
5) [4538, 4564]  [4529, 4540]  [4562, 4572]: -0.1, 13.5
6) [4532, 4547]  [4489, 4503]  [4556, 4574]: 0.2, 13.6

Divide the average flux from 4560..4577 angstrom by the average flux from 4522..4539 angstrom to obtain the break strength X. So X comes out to 1.04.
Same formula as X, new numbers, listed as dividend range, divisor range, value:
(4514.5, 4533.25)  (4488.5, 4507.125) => 0.98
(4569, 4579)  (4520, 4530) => 1.03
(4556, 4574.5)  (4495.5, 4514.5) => 0.98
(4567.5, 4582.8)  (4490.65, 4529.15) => 1.00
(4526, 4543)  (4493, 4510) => 0.96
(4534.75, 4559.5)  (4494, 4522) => 0.97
